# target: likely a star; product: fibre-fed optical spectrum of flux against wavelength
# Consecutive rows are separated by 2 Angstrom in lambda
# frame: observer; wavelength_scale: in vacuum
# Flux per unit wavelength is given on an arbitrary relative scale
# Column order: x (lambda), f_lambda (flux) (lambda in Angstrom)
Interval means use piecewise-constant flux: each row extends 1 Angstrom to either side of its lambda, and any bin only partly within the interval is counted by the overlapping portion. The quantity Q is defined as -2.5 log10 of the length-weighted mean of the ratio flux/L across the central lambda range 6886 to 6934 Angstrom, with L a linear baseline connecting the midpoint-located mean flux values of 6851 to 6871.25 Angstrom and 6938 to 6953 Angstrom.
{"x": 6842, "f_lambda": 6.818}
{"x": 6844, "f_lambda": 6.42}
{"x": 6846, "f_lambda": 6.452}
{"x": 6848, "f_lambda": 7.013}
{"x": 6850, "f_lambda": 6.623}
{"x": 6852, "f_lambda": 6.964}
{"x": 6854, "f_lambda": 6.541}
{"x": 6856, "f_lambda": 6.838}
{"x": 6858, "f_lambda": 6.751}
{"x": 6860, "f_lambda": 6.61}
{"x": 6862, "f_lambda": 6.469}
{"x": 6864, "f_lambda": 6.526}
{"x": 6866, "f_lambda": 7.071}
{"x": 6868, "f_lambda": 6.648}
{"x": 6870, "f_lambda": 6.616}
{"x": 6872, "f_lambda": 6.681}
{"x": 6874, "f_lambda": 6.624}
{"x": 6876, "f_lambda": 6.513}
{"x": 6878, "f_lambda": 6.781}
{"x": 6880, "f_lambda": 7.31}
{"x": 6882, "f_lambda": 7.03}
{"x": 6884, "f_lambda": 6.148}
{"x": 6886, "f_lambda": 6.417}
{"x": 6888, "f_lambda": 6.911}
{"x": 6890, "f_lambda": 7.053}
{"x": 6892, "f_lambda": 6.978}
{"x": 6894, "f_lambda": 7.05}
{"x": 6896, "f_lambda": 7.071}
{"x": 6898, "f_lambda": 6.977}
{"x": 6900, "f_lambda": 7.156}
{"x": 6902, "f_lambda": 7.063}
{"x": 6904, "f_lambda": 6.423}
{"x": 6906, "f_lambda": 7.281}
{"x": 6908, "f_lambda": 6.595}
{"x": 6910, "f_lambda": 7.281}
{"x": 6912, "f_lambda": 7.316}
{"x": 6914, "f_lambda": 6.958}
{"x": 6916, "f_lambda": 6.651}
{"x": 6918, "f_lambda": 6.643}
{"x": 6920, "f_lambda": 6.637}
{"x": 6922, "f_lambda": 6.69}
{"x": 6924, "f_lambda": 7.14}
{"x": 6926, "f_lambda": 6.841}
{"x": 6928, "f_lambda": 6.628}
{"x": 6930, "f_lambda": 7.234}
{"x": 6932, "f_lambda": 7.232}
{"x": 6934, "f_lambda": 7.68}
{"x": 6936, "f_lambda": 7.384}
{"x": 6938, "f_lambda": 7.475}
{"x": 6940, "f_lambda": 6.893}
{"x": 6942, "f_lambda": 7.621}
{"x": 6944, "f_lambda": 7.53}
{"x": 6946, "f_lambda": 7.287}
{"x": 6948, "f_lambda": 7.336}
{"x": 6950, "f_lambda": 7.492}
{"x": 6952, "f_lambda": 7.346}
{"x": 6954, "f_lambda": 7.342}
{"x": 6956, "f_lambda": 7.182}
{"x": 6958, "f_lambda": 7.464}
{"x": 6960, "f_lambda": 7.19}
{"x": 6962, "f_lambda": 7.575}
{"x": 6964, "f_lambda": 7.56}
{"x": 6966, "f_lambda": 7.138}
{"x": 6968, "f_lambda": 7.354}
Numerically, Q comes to 0.021 mag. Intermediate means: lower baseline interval 6.7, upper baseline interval 7.37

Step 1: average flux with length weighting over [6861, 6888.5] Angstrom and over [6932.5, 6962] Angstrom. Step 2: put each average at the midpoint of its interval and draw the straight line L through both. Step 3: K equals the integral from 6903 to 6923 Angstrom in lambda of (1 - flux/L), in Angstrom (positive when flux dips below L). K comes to 0.6 Angstrom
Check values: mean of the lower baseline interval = 6.69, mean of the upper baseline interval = 7.38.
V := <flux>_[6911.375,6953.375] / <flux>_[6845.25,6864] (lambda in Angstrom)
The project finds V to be 1.07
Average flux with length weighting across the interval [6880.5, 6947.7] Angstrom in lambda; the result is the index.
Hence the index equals 7.01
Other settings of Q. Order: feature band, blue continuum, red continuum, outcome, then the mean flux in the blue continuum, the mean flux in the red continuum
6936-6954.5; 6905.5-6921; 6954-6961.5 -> -0.03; 6.91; 7.31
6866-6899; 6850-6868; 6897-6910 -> 0.00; 6.71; 6.94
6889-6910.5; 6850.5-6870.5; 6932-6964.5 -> 0.00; 6.7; 7.39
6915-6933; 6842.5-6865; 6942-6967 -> 0.05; 6.66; 7.38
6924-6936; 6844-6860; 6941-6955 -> 0.02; 6.71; 7.42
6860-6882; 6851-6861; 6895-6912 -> 0.01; 6.74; 7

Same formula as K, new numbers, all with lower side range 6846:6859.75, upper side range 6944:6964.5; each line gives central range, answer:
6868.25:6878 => 0.4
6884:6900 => 0.2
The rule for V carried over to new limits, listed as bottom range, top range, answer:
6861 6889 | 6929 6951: 1.10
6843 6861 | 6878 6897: 1.03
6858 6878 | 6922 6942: 1.08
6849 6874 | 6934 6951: 1.11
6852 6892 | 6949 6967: 1.10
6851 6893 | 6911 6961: 1.06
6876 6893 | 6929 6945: 1.08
